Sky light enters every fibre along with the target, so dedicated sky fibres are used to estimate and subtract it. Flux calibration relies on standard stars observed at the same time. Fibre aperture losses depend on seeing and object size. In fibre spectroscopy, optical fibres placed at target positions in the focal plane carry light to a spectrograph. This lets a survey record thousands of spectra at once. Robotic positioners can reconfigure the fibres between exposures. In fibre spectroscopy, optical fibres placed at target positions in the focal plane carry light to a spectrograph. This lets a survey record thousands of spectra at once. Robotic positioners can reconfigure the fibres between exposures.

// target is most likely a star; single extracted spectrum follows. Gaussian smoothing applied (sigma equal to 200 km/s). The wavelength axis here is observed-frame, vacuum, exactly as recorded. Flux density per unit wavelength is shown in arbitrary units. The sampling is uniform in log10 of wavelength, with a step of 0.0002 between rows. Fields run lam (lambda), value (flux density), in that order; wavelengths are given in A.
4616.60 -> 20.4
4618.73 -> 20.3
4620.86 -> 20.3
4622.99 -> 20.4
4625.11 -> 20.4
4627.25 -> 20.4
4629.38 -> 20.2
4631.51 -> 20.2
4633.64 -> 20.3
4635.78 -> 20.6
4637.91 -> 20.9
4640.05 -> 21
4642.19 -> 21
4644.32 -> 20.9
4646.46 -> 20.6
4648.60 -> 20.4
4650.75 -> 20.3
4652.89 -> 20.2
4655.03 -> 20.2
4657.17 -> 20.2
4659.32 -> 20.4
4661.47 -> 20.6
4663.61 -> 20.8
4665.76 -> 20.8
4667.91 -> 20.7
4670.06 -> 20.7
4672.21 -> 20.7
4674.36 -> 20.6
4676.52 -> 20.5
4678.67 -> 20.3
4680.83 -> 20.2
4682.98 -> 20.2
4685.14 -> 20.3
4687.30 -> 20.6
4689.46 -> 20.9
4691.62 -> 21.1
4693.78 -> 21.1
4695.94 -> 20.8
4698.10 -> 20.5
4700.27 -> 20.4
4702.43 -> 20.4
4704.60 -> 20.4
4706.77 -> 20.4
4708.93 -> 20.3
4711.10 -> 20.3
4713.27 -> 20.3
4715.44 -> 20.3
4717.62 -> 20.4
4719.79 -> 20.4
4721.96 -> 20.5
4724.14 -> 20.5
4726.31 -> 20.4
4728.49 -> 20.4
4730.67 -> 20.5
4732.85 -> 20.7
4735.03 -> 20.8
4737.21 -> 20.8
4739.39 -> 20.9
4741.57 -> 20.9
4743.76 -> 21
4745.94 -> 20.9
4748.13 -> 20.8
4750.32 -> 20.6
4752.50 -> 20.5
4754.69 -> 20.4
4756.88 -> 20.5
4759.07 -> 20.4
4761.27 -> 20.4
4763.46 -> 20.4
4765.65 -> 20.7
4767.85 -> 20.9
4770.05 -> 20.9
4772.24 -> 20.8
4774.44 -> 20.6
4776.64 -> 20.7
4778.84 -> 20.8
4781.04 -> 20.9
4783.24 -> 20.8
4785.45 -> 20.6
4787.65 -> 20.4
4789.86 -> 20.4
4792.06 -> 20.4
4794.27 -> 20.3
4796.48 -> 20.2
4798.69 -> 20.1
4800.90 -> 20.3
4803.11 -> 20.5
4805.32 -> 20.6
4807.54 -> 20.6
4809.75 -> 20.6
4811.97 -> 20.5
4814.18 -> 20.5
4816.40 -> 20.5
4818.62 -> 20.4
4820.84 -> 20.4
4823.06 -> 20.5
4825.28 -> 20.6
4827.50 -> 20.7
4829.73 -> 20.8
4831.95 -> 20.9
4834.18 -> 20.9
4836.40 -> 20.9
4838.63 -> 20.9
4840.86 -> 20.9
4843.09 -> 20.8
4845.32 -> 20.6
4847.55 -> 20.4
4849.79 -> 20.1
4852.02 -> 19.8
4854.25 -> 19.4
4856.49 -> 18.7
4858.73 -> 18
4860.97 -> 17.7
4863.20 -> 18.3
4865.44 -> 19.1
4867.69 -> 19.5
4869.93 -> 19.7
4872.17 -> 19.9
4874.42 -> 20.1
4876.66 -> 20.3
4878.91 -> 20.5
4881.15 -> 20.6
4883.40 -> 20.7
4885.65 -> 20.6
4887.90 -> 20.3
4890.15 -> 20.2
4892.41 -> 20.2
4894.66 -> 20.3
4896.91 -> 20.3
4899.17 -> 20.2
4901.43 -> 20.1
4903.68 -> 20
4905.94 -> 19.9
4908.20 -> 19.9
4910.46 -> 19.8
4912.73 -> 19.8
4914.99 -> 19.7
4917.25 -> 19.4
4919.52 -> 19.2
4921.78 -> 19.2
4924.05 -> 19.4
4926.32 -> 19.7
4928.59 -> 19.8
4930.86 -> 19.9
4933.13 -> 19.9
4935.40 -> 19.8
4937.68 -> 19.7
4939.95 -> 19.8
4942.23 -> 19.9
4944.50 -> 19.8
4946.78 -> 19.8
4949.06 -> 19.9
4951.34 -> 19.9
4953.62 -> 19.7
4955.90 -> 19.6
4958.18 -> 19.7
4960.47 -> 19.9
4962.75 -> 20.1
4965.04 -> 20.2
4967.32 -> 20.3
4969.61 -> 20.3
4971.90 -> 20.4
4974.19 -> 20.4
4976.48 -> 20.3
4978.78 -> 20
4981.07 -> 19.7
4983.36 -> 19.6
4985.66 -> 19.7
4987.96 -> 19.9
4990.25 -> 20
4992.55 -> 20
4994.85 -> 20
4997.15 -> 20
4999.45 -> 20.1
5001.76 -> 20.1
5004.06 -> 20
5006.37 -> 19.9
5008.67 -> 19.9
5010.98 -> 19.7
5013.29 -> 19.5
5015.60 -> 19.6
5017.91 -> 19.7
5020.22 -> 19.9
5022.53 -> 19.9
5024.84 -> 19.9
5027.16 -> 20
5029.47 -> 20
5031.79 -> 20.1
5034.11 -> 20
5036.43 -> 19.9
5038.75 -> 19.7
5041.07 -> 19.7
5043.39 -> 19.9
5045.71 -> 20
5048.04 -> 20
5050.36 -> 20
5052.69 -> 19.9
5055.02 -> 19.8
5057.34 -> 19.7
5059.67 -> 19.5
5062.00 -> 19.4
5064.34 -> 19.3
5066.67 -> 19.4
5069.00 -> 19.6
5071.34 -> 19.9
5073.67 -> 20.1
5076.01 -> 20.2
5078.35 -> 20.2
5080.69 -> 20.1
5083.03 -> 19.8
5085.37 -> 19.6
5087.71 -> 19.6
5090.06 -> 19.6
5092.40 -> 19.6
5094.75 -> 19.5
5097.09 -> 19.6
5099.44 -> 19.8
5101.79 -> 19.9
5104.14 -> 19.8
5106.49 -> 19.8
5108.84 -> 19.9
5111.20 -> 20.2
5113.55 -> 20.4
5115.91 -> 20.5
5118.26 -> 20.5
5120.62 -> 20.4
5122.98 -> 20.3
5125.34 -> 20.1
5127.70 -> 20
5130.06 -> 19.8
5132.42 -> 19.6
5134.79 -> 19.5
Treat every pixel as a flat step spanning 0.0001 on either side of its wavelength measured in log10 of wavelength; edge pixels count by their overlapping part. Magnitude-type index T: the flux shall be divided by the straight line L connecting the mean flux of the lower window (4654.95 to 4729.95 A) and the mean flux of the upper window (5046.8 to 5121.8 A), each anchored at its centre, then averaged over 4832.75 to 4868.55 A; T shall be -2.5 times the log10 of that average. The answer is 0.03 mag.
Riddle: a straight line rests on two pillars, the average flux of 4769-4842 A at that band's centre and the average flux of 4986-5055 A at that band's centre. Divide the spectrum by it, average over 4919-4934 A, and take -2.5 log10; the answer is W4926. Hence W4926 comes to 0.03 mag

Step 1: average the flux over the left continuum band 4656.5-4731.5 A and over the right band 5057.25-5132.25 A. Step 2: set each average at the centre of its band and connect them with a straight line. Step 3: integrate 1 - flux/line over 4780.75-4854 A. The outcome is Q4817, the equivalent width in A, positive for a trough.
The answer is -0.7 A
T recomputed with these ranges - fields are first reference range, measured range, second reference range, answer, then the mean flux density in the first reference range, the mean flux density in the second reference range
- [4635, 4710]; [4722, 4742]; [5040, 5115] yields -0.01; 20.6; 19.8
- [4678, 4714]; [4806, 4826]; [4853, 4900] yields -0.03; 20.5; 19.7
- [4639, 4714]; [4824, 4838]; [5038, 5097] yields -0.03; 20.5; 19.8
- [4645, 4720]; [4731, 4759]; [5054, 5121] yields -0.02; 20.5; 19.8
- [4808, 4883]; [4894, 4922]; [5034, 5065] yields 0.01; 20.1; 19.8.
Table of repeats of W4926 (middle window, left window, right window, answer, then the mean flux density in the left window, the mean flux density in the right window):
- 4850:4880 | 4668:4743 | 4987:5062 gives 0.05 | 20.5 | 19.9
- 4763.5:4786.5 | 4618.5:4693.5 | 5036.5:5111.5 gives -0.02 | 20.5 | 19.8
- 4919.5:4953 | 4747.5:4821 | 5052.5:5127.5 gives 0.03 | 20.5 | 19.9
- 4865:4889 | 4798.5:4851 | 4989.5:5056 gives 0.01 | 20.6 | 19.9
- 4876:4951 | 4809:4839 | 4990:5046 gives 0.02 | 20.6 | 19.9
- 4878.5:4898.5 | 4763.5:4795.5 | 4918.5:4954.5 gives -0.02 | 20.6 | 19.7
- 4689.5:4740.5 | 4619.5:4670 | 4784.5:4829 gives 0.00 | 20.5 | 20.5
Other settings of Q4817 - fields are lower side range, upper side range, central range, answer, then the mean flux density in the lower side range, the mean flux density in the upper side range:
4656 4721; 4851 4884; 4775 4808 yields -1.0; 20.5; 19.5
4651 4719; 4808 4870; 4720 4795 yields -1.2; 20.5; 20.1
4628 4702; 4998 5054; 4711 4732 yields 0.1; 20.6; 19.9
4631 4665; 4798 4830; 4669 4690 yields 0.1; 20.5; 20.5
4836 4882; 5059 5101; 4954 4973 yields -0.3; 19.8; 19.7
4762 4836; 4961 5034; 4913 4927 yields 0.5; 20.6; 20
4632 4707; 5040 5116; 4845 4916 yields 1.2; 20.6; 19.8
